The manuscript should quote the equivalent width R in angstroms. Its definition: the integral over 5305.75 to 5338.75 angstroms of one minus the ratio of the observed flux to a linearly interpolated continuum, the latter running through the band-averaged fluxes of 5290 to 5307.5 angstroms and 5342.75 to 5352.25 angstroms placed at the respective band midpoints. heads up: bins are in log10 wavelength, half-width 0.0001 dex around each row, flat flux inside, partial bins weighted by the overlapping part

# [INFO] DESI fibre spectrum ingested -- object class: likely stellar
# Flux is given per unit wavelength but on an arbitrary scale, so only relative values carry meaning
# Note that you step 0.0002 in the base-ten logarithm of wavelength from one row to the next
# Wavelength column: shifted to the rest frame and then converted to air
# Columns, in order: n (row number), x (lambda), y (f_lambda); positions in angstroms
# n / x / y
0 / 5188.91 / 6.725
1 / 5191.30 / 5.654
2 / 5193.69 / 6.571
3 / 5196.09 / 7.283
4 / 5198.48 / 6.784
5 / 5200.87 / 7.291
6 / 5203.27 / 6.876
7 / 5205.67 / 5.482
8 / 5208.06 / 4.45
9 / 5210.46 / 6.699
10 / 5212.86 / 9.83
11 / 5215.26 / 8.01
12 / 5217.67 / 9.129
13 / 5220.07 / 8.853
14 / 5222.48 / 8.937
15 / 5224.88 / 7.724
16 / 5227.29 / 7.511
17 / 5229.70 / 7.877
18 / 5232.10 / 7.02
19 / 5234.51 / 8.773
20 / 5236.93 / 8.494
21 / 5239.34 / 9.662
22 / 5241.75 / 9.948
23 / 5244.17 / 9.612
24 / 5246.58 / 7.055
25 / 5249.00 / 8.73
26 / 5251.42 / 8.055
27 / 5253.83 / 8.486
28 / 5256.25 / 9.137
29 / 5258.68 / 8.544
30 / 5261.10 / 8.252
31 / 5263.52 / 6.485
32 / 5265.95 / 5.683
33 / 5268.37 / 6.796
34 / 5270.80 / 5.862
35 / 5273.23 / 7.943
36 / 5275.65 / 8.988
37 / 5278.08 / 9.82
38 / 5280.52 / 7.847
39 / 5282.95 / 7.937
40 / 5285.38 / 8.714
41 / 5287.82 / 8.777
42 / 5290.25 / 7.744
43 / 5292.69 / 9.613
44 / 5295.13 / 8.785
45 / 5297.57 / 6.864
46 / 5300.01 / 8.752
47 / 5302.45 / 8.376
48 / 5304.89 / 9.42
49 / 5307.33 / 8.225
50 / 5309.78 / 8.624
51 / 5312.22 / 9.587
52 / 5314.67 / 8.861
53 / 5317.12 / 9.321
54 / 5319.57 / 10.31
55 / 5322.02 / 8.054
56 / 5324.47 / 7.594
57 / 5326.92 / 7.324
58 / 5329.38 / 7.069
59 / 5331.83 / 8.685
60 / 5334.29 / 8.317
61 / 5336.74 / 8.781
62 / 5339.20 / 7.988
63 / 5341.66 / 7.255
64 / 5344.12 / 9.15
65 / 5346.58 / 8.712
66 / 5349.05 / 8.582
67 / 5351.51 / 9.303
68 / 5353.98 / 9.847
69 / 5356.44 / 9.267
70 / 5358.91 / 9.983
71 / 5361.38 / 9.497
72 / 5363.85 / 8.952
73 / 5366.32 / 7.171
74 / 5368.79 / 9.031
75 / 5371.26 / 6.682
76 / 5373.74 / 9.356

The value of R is 0.70 angstroms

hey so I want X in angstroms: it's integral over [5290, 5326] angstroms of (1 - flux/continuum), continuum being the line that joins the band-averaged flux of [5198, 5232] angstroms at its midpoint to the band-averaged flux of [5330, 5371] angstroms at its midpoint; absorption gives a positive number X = -1.51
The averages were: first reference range 7.53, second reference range 8.71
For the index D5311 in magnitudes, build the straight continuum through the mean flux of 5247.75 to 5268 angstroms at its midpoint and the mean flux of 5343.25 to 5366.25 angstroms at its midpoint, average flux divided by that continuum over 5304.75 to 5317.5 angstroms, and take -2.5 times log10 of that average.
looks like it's -0.05 mag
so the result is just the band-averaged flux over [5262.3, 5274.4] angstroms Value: 6.55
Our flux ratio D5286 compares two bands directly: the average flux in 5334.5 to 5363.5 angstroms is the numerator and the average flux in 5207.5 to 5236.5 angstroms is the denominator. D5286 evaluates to 1.1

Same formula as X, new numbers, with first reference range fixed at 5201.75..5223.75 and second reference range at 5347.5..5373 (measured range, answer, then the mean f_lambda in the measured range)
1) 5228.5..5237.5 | -0.3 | 8.01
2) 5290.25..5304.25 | -0.3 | 8.45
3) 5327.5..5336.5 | 0.6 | 8.06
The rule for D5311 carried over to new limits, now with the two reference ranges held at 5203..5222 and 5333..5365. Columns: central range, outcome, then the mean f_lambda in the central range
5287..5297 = -0.04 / 8.61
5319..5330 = 0.08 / 7.99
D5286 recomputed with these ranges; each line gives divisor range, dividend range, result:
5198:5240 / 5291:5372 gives 1.11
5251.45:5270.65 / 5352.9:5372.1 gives 1.17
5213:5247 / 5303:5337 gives 1.00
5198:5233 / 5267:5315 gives 1.11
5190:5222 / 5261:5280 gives 1.04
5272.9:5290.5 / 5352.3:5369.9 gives 1.07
